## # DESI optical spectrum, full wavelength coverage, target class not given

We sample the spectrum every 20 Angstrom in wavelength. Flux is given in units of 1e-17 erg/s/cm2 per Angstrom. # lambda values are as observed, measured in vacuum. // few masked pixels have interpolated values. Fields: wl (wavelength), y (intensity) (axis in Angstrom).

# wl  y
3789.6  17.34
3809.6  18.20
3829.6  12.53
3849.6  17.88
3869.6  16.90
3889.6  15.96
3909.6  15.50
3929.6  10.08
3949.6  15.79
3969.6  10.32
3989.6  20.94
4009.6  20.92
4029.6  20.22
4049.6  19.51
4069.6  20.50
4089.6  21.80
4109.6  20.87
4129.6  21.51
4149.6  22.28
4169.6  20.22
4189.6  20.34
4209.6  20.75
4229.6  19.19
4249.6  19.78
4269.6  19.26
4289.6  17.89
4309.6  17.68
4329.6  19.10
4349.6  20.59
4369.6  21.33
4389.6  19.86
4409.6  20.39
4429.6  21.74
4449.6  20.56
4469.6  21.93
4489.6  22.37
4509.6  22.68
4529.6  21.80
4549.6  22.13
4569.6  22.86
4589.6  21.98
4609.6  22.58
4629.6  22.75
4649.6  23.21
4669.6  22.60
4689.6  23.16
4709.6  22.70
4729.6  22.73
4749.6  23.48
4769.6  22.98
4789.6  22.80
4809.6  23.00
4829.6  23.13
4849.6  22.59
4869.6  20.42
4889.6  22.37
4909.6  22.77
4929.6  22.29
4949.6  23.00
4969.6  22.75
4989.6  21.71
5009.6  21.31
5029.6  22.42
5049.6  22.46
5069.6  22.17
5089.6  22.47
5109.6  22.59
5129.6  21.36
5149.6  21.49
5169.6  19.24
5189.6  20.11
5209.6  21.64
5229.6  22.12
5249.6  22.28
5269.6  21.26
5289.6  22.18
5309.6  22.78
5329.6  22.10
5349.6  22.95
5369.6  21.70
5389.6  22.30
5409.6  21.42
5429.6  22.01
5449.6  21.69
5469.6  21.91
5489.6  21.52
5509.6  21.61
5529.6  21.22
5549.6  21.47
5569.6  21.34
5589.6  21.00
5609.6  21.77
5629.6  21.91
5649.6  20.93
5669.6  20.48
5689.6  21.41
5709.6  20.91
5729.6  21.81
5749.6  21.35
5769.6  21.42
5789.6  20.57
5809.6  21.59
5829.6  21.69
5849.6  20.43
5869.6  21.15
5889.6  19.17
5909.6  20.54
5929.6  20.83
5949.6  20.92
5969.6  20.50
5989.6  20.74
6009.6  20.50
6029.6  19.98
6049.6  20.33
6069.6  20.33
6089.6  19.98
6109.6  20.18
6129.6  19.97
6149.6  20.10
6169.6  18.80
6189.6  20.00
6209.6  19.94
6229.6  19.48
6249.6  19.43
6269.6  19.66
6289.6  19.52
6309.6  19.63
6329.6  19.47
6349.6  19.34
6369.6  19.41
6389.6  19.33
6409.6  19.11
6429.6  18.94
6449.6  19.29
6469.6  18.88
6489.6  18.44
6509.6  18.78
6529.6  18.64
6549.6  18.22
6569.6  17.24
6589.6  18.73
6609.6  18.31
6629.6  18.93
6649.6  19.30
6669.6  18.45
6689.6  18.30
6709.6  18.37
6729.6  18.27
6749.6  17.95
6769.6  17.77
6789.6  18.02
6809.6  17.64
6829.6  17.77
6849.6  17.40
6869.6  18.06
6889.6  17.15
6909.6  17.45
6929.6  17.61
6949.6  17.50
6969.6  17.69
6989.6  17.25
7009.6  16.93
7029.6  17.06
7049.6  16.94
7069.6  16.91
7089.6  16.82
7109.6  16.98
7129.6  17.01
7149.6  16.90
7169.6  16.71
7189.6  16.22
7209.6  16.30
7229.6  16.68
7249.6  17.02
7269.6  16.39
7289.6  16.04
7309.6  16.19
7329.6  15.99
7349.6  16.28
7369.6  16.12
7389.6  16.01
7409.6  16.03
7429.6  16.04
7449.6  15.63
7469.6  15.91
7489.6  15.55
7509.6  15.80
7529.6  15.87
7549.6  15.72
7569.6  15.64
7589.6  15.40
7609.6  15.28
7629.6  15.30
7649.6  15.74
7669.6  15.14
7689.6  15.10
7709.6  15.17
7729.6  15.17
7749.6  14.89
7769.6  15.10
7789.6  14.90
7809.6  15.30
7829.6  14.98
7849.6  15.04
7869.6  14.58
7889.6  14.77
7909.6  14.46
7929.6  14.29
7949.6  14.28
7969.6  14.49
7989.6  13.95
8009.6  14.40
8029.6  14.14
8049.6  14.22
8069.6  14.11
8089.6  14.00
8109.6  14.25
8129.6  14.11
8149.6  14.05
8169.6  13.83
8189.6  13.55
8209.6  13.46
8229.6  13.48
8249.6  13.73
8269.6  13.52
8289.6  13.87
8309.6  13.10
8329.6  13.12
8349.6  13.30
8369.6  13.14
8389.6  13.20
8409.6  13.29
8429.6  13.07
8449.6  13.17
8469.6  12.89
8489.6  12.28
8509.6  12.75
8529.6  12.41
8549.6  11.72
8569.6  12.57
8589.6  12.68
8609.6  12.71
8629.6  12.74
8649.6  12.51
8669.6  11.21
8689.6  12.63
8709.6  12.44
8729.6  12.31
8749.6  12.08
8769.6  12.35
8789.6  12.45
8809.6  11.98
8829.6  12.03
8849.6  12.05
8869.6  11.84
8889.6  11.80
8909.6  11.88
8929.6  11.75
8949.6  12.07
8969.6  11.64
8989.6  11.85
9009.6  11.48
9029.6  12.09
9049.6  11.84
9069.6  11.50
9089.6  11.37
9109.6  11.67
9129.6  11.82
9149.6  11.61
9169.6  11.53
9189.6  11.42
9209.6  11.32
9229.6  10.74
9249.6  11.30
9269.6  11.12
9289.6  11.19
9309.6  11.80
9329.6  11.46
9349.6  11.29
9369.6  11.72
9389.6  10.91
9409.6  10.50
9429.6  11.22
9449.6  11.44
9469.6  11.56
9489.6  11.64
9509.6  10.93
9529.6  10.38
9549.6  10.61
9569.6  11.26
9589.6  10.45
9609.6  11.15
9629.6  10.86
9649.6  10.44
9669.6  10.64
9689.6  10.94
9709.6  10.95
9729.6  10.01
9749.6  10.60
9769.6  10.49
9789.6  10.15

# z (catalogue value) 0.000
